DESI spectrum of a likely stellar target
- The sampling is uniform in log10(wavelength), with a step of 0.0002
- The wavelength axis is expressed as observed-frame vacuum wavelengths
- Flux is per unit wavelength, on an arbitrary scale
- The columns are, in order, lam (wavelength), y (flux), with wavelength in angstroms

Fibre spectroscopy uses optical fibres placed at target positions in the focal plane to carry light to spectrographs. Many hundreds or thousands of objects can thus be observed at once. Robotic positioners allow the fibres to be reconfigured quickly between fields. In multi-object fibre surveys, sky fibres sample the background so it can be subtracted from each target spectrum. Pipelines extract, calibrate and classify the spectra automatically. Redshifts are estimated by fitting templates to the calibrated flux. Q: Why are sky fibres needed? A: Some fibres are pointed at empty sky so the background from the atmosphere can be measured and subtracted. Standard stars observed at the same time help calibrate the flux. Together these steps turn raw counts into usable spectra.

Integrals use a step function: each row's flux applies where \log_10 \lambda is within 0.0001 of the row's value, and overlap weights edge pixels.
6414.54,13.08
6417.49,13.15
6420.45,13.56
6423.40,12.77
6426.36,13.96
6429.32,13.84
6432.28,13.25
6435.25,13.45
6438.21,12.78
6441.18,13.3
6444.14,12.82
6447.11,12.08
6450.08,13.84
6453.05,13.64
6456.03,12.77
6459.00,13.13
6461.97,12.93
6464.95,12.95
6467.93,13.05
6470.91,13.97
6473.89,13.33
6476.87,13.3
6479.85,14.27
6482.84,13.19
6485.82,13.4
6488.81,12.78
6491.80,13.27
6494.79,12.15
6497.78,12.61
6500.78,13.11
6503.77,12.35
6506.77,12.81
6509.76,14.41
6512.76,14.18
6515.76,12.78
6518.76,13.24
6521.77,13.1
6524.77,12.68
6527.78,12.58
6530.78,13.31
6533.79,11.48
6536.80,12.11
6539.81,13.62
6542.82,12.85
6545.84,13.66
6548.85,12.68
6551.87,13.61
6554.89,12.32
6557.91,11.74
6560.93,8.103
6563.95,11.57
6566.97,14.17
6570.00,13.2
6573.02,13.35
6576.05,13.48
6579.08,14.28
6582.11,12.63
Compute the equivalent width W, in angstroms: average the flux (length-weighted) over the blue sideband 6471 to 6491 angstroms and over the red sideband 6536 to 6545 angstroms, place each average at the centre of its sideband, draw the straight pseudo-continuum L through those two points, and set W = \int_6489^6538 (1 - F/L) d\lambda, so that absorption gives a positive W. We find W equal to 1.1 angstroms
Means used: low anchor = 13.4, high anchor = 13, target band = 12.9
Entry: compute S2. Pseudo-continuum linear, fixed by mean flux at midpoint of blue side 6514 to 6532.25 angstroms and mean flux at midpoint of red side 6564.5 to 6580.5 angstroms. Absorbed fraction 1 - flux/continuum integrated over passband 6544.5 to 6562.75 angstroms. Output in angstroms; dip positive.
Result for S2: 1.8 angstroms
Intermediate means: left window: 13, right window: 13.6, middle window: 12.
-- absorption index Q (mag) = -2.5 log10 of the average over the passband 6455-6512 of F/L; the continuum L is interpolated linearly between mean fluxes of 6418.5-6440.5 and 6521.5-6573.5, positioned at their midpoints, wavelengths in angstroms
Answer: -0.01 mag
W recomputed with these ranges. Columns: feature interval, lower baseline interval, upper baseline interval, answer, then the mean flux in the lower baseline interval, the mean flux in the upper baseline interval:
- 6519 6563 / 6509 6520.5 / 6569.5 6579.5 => 3.69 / 13.6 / 13.5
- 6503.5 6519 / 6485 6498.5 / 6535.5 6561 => -0.79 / 12.8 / 12.5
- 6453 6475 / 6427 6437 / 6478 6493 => 0.41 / 13.5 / 13.4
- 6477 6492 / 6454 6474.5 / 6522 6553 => -0.35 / 13.2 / 12.9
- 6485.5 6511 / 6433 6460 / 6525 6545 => -0.19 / 13.1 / 12.7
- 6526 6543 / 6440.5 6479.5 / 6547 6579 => 0.08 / 13.2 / 12.5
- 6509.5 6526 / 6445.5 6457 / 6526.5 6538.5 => -1.07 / 13.1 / 12.4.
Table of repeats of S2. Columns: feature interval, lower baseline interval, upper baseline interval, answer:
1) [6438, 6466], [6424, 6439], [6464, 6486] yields 0.9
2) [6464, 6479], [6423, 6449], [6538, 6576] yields -0.4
